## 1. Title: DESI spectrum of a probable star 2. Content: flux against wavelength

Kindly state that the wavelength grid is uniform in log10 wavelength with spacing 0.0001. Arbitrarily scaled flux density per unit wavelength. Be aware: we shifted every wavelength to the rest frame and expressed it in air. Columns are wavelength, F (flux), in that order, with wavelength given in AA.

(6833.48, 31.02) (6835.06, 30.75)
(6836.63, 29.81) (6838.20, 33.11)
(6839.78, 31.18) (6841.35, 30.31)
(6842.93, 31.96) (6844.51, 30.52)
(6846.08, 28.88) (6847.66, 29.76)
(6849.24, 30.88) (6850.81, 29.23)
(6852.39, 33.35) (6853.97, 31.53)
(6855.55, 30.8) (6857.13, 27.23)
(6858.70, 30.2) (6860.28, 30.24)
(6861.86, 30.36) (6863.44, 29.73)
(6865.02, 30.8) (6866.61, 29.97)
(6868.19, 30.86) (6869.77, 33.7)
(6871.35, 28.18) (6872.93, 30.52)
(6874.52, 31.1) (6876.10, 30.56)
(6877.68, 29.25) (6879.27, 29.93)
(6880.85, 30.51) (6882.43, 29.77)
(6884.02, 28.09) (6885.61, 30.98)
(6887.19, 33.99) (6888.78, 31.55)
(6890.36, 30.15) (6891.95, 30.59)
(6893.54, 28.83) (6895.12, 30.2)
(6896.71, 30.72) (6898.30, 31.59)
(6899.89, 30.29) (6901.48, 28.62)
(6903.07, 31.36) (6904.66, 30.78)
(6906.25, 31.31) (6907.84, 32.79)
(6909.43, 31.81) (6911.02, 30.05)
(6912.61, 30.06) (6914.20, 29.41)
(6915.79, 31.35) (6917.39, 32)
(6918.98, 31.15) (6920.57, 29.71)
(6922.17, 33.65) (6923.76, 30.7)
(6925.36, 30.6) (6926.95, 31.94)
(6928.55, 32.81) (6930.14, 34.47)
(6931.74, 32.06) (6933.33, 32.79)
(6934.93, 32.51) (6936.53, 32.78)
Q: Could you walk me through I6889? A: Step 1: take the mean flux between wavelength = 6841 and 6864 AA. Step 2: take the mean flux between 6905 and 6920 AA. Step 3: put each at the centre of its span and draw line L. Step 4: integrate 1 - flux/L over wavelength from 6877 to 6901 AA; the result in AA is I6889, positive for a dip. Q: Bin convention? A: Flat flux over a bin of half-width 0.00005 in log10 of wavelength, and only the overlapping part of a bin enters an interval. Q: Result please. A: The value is 0.3 AA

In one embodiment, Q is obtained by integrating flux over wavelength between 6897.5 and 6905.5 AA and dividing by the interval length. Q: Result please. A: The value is 30.5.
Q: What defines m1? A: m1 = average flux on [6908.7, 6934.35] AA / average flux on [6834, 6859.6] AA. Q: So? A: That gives 1.03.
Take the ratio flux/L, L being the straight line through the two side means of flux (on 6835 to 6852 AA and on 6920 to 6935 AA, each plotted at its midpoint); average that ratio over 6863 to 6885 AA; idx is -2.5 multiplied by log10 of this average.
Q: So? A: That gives 0.03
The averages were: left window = 30.6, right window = 32.1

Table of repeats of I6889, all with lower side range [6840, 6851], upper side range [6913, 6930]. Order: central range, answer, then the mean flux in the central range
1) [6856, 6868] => 0.27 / 29.9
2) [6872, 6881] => 0.15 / 30.3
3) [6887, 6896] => 0.09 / 30.7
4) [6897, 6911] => 0.08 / 31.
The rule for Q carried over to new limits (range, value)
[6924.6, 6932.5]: 32.4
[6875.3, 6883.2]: 30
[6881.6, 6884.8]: 28.9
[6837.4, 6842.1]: 31.6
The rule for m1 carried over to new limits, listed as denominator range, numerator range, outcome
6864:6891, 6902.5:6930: 1.03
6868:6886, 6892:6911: 1.02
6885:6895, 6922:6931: 1.04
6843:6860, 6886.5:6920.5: 1.02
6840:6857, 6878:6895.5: 0.99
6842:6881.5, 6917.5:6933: 1.05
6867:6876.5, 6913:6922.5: 1.01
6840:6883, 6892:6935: 1.03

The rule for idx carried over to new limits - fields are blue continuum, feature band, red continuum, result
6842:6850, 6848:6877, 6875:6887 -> -0.009 mag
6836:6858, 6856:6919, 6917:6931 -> 0.027 mag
